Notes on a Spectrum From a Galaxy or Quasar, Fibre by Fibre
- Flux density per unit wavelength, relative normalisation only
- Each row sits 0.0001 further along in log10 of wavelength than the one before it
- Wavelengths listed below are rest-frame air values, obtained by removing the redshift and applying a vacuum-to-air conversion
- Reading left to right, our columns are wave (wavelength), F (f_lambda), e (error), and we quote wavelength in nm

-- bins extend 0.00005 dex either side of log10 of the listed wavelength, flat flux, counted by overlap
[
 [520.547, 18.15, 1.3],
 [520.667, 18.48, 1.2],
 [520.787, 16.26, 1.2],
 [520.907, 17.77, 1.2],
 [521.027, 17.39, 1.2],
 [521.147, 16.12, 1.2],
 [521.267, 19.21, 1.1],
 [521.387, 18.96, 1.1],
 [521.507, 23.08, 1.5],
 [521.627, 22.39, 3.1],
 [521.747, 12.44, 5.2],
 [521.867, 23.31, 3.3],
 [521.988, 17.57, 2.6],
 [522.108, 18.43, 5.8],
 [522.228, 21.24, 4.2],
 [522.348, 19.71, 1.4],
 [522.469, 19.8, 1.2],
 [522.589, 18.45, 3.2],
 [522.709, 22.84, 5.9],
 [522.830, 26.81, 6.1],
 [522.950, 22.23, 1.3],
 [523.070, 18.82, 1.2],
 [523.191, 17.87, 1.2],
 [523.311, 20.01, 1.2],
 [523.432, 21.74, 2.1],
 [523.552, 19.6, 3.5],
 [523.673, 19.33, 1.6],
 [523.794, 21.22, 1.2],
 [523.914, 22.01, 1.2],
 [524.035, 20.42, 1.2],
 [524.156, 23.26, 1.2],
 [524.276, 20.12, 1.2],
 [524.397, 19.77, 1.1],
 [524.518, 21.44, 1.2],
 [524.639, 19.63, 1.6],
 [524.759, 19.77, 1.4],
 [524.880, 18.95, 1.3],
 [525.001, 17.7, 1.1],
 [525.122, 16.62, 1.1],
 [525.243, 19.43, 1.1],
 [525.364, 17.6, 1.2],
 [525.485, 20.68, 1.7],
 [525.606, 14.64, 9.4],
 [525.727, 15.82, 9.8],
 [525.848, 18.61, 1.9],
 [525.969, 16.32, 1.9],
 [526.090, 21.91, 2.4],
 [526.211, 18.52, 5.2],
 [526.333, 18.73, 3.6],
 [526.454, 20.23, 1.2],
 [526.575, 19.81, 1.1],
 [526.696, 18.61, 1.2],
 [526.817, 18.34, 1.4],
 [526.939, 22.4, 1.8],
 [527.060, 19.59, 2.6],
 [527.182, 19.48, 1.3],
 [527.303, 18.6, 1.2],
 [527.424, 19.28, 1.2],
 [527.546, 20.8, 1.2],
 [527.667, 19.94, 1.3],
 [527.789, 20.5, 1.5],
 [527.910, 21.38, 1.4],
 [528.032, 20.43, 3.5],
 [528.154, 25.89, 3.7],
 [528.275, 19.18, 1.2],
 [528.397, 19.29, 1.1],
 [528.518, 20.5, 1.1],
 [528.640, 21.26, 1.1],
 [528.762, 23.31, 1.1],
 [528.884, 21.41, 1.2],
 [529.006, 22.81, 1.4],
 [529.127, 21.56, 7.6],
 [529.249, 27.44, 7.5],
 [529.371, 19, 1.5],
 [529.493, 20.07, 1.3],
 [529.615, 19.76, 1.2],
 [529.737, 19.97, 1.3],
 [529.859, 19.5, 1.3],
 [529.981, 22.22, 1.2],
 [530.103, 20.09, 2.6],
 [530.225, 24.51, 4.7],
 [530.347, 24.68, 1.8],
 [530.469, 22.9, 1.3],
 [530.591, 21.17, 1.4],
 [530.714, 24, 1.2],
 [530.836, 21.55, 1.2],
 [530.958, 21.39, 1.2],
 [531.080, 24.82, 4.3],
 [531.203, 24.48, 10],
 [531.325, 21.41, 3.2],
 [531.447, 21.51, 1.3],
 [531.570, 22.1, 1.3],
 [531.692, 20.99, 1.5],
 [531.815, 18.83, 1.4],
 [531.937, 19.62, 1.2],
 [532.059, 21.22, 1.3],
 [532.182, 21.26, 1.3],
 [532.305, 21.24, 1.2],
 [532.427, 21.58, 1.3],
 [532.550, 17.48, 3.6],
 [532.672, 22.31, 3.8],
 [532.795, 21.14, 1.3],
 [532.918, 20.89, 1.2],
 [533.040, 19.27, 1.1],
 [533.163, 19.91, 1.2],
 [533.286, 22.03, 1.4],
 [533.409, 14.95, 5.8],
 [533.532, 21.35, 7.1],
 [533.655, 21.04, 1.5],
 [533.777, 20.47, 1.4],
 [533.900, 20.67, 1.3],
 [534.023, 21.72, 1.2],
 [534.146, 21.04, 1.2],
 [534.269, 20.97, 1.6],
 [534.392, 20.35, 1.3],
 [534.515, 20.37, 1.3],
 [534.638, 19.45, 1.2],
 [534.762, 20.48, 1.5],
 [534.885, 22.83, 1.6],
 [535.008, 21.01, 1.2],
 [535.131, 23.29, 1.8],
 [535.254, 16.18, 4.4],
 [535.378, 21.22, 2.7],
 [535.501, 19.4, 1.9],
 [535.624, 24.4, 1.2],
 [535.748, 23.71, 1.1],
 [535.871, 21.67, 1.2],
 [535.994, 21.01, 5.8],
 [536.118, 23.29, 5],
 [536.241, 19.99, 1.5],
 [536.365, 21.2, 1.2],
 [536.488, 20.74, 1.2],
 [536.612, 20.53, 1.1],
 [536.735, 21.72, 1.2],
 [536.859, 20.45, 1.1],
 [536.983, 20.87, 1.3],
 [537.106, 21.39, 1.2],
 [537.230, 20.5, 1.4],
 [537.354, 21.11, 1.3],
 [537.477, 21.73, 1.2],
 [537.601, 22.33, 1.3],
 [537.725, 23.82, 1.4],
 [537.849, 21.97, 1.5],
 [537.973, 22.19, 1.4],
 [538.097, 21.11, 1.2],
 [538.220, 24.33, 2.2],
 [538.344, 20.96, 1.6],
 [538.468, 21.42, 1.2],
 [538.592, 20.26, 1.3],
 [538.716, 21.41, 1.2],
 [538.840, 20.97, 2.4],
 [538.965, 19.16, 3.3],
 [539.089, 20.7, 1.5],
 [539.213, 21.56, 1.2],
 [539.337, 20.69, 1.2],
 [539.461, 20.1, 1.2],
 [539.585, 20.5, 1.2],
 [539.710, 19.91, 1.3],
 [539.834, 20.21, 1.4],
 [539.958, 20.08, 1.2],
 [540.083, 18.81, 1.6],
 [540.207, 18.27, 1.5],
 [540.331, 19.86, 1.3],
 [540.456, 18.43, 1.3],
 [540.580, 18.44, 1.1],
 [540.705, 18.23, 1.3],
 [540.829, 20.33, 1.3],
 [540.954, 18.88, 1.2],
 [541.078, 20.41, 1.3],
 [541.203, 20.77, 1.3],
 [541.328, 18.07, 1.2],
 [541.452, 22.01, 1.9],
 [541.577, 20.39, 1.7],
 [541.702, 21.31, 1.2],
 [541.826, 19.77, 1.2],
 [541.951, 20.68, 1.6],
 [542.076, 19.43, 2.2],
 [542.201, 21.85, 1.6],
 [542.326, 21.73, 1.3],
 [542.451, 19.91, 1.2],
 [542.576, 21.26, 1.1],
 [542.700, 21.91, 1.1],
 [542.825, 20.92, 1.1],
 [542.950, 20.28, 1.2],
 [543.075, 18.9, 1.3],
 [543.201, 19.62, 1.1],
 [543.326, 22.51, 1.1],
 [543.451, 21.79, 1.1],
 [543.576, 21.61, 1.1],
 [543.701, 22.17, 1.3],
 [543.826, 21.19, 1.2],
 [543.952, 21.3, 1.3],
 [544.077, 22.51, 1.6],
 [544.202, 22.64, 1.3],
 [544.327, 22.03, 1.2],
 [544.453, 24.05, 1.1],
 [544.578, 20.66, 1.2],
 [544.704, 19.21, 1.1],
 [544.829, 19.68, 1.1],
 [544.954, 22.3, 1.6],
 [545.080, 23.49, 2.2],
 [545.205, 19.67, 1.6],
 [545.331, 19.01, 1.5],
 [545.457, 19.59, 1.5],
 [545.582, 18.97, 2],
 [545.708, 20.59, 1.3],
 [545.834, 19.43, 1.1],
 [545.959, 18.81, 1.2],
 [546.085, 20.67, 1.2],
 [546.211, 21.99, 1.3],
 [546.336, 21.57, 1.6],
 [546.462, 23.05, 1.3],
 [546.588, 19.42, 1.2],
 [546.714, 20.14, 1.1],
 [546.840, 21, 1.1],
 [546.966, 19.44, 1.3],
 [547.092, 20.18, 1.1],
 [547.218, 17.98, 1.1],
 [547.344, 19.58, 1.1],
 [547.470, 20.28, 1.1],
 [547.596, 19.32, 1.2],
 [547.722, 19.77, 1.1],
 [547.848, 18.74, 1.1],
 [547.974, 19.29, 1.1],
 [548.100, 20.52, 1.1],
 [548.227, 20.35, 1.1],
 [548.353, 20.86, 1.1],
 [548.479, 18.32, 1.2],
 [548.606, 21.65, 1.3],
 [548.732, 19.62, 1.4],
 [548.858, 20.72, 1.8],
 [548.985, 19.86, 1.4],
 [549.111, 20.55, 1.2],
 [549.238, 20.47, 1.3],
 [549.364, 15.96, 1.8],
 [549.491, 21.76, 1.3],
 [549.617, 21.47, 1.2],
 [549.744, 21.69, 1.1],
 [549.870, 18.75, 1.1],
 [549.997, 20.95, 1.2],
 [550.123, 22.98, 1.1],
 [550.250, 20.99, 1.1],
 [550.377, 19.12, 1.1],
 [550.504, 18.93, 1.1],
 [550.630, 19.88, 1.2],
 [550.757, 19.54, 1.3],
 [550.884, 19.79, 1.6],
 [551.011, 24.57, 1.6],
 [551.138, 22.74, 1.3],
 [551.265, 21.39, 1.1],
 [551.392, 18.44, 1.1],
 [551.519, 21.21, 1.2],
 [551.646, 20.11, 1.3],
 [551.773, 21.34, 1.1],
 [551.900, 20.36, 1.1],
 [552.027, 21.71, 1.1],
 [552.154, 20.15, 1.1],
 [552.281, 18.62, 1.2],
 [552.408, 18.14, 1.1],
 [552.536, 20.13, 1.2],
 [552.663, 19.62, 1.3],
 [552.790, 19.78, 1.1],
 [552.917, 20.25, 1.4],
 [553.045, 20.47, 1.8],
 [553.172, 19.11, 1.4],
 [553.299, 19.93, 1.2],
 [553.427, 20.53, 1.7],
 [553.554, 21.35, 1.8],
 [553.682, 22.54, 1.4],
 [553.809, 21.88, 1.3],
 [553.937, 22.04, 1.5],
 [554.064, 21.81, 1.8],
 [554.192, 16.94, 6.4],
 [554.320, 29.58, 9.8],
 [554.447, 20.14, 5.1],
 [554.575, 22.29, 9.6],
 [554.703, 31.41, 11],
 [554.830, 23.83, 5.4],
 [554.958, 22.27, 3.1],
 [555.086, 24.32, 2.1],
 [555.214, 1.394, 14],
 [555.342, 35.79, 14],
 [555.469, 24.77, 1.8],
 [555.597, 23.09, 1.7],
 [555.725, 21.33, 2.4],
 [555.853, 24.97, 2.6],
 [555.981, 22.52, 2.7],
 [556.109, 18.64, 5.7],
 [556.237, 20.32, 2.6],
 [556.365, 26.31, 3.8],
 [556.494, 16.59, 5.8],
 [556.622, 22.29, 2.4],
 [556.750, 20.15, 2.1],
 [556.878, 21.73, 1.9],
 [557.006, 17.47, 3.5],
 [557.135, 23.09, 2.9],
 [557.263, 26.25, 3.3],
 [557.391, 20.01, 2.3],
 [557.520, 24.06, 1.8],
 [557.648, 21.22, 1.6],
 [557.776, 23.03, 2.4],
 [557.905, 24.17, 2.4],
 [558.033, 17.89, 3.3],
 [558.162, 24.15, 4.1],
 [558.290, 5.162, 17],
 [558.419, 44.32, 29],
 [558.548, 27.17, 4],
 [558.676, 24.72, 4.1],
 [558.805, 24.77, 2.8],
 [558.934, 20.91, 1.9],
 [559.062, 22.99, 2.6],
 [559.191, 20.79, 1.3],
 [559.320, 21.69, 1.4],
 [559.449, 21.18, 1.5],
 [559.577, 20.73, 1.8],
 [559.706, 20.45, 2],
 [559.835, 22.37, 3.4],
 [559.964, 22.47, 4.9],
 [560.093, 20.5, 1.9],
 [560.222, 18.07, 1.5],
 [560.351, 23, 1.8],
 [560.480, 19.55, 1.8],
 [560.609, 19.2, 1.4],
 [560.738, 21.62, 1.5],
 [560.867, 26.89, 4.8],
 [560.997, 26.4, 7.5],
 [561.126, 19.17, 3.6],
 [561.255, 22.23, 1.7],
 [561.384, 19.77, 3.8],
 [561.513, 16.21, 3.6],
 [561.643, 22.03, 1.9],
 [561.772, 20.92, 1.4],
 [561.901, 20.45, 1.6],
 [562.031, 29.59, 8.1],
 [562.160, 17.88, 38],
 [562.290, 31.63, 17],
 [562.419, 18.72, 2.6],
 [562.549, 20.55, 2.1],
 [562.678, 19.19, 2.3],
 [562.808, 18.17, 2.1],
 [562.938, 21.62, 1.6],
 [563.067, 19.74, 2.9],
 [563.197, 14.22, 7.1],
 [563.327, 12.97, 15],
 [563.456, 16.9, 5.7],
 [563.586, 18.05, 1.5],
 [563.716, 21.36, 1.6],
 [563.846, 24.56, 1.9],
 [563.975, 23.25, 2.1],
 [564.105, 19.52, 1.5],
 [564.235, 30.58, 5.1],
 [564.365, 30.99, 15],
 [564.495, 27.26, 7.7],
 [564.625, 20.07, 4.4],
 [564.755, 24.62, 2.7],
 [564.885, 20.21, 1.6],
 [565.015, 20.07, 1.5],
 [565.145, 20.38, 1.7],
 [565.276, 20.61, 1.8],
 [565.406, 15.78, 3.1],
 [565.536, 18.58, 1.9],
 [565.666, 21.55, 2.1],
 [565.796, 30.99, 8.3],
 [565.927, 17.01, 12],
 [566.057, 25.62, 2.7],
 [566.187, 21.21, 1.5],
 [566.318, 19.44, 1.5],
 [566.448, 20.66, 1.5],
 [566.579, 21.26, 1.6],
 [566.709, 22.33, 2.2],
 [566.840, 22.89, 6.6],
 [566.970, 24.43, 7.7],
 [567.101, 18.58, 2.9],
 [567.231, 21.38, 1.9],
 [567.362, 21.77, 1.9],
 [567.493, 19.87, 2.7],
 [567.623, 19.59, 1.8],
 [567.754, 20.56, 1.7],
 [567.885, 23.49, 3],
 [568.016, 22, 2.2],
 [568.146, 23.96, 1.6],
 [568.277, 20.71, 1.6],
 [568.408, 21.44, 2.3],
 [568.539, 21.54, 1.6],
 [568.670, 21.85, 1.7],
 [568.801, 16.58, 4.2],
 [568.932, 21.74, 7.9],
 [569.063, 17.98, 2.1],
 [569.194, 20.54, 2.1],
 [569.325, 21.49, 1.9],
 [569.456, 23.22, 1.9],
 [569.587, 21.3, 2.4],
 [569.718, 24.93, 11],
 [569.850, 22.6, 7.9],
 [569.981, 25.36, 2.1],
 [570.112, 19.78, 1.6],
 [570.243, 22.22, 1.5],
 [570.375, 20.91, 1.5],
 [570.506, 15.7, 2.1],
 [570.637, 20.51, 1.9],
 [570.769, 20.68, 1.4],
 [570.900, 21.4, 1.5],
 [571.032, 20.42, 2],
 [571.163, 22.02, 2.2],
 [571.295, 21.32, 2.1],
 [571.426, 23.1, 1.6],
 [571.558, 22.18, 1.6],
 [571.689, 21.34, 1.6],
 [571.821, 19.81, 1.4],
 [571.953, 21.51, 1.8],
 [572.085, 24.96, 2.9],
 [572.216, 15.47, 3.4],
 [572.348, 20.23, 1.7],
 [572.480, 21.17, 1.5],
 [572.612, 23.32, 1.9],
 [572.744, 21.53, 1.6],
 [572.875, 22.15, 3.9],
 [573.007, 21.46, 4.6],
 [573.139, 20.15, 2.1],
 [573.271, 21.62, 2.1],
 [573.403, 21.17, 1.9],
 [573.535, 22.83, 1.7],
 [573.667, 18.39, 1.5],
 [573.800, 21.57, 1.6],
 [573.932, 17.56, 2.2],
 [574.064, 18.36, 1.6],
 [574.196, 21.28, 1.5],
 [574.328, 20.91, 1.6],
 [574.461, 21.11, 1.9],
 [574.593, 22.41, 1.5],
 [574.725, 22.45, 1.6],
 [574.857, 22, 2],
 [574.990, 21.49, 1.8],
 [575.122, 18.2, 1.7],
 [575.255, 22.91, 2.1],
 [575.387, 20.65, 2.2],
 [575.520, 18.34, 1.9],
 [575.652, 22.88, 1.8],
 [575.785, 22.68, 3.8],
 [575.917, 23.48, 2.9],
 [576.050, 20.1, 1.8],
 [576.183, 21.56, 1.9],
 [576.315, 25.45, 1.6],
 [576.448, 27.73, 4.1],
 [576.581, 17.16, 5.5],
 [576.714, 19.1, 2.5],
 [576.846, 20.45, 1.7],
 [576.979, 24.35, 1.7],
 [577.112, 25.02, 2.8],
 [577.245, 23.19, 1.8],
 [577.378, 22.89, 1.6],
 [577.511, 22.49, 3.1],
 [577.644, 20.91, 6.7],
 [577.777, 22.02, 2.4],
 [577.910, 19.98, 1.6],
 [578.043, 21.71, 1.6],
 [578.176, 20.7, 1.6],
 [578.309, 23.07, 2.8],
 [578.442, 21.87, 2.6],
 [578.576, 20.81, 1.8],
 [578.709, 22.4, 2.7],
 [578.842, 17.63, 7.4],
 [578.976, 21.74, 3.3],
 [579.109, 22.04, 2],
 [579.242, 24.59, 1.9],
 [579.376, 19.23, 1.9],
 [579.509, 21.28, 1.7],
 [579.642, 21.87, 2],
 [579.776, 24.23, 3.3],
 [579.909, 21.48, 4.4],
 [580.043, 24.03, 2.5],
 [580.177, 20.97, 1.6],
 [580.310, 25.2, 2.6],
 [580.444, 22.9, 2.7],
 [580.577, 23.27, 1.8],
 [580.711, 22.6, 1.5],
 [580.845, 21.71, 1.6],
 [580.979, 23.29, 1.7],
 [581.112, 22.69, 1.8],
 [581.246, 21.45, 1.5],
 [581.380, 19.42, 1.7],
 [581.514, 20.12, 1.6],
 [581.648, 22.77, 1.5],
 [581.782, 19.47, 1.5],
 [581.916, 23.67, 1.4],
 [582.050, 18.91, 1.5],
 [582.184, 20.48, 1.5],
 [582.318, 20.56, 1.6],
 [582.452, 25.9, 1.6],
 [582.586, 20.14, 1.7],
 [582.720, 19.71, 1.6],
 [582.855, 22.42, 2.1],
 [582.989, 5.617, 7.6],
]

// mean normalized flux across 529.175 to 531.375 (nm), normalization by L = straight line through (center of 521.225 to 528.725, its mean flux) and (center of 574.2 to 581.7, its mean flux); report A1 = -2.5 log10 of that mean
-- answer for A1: -0.11 mag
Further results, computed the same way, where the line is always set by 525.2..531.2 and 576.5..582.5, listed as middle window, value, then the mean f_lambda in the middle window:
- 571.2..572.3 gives 0.022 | 21.2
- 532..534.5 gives 0.012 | 20.5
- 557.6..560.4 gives -0.050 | 22.4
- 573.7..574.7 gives 0.063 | 20.5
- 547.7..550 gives 0.057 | 20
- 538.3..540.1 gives 0.022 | 20.5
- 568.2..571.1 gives 0.028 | 21.1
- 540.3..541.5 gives 0.077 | 19.5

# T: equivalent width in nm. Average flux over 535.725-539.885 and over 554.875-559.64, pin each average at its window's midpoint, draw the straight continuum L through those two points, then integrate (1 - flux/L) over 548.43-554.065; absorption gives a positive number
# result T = 0.38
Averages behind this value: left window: 21.3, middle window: 20.5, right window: 22.2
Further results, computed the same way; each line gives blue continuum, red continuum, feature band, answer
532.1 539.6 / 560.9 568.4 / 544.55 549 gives 0.22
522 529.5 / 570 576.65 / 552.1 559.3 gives -0.40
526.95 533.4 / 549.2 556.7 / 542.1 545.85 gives 0.03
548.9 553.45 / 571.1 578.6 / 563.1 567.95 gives -0.09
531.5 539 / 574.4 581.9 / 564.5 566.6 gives 0.03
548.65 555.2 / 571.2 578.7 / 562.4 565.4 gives 0.03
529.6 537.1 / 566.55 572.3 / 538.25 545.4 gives 0.19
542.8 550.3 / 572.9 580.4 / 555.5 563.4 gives -0.24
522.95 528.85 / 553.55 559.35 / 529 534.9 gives -0.25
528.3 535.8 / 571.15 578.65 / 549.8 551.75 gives 0.06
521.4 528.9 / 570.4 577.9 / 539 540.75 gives 0.06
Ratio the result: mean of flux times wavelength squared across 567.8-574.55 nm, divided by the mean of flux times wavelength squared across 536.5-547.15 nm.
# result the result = 1.13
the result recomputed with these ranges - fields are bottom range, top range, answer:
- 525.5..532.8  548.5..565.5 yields 1.14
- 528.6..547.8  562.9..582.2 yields 1.16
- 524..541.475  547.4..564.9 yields 1.13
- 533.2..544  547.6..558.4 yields 1.07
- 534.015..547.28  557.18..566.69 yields 1.13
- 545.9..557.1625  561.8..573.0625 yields 1.09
